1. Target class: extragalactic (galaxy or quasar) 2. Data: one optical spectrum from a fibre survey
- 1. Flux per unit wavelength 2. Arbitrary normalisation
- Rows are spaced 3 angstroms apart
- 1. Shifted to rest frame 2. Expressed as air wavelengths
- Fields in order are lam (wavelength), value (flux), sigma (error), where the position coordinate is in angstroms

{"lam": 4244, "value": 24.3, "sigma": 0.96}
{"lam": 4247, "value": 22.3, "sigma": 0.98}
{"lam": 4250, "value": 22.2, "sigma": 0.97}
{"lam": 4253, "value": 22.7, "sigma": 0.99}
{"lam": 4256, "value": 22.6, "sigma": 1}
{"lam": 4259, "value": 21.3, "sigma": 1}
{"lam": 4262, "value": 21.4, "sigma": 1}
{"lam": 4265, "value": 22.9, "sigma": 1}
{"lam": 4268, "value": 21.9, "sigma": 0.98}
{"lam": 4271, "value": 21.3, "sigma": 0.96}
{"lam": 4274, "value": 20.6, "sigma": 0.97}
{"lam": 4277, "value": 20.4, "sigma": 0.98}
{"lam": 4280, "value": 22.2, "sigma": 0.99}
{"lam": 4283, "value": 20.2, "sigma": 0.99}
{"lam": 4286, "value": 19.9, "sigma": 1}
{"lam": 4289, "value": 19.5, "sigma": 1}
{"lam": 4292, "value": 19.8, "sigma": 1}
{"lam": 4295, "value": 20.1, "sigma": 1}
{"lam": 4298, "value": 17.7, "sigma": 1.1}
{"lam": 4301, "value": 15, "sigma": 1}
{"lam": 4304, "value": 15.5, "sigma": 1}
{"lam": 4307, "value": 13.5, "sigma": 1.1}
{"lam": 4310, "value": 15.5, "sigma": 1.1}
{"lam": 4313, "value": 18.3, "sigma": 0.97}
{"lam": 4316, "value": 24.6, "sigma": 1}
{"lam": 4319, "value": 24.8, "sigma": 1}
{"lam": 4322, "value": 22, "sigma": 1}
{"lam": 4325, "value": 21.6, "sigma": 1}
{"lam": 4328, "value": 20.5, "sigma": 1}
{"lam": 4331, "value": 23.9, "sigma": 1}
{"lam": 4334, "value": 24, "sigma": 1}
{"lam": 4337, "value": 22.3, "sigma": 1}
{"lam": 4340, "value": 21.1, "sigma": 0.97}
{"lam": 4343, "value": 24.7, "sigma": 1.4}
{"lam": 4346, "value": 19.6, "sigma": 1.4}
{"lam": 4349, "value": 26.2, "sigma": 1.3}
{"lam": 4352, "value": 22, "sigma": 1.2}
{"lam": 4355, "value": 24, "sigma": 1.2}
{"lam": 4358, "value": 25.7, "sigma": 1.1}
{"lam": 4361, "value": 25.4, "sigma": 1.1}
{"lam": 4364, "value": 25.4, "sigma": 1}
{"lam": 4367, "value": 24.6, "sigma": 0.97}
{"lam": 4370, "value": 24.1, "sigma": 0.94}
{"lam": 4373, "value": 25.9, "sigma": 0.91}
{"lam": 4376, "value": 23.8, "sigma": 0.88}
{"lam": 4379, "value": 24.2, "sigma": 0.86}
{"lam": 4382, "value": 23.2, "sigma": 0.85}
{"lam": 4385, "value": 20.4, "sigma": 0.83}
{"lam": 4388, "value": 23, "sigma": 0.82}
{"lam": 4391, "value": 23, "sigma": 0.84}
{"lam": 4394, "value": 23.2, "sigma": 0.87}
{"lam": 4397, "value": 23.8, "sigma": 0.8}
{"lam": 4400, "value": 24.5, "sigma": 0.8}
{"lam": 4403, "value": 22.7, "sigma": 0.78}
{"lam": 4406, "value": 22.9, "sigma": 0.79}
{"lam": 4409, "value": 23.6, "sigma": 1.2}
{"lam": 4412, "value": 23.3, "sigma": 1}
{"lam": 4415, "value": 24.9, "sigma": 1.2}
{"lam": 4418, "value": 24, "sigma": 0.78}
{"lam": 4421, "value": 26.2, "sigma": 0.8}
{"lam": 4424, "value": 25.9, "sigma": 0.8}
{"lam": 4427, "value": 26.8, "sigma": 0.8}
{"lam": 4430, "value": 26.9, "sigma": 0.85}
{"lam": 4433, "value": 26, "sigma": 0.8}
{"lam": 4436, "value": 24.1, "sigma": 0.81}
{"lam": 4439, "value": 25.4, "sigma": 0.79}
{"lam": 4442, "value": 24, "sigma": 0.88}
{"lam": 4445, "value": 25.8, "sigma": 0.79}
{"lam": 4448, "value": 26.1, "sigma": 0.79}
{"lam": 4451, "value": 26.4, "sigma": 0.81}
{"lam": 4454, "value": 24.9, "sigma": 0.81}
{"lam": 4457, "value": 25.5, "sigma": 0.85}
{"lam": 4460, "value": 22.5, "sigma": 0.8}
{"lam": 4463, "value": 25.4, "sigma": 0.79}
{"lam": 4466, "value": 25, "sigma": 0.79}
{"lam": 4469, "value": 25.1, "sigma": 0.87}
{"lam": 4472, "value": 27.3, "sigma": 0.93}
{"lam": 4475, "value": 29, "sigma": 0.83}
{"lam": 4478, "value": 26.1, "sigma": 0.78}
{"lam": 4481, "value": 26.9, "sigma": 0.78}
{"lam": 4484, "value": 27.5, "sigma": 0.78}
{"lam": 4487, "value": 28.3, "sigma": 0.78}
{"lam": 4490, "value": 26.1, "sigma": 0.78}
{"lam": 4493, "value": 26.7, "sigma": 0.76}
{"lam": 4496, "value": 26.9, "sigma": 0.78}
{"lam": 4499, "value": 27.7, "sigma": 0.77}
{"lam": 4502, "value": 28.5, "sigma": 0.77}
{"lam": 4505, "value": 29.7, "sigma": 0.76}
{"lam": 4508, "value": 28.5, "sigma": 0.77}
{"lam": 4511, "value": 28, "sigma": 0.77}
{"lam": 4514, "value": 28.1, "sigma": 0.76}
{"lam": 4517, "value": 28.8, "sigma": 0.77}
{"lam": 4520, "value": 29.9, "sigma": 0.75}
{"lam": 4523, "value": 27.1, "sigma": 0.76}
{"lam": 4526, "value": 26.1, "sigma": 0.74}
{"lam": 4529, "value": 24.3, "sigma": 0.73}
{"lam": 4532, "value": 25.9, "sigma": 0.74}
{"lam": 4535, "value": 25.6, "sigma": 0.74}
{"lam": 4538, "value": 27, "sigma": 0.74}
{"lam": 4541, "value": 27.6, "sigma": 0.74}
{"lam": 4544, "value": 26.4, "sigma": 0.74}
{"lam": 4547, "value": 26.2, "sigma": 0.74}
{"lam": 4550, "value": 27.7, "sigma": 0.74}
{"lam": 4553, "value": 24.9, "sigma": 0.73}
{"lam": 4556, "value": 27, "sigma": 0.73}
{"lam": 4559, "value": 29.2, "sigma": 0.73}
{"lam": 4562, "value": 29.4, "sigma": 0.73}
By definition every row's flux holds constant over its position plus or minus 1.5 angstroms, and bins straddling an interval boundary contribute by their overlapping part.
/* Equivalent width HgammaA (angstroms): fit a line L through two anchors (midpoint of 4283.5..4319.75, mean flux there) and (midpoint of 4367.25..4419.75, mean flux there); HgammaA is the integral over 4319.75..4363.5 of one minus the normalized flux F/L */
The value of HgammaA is -5.0 angstroms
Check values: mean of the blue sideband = 18.6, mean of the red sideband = 23.6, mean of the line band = 23.2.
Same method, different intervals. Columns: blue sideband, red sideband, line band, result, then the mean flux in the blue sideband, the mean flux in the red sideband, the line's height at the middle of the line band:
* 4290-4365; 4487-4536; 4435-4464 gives 0.4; 21.3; 27.4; 25.4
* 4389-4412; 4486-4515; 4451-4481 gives 0.6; 23.4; 27.8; 26.3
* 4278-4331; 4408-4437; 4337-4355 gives -1.0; 19.6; 25.2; 21.6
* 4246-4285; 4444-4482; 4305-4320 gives 2.4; 21.7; 25.8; 22.7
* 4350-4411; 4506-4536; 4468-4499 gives -0.8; 23.8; 27.3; 26.4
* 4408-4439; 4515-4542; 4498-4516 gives -1.3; 25.2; 26.9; 26.6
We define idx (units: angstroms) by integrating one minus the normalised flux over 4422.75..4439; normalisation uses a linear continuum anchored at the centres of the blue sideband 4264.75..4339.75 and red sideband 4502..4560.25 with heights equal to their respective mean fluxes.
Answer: -1.1 angstroms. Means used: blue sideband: 20.3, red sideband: 27.3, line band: 25.9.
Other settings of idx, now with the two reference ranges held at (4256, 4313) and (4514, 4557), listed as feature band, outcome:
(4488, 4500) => -0.6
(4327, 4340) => -1.1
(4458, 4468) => 0.1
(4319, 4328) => -0.7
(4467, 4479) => -0.9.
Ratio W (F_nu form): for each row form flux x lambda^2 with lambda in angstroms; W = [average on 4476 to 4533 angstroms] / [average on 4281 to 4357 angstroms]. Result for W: 1.44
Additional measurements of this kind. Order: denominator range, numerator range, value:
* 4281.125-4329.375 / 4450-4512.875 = 1.50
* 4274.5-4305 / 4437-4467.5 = 1.41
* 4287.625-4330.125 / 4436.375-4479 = 1.42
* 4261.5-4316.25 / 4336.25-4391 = 1.27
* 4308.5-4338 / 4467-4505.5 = 1.35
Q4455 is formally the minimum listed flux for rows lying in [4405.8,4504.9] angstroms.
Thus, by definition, 22.5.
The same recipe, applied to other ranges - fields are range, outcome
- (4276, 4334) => 13.5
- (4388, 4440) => 22.7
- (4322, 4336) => 20.5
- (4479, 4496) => 26.1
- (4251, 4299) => 17.7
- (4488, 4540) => 24.3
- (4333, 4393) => 19.6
